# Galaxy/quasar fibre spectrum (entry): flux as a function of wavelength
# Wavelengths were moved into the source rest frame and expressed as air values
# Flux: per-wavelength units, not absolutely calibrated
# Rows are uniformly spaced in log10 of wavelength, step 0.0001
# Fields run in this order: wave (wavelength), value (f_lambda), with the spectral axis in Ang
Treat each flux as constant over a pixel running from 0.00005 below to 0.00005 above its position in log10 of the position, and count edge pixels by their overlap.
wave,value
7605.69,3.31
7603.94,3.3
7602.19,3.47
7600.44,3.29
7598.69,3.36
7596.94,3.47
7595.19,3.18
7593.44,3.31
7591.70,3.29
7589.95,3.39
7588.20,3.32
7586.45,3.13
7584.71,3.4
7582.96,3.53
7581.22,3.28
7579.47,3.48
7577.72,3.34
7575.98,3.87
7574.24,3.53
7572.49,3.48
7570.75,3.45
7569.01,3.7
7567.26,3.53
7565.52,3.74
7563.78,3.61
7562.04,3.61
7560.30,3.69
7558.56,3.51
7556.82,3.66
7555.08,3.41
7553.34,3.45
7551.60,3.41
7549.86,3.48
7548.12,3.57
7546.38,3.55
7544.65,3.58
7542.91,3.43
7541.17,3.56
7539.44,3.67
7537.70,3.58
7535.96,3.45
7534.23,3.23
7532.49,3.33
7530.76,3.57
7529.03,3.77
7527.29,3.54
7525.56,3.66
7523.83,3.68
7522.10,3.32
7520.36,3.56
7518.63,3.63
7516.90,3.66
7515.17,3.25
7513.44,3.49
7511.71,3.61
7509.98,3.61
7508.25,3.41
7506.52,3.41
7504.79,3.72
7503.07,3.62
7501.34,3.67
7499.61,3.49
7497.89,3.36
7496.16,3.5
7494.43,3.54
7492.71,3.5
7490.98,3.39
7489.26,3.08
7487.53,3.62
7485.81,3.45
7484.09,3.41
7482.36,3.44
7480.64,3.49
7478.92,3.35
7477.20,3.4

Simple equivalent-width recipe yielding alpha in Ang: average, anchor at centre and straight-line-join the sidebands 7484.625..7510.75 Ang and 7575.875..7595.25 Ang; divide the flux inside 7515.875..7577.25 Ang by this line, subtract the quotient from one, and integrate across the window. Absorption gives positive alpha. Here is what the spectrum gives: -2.39 Ang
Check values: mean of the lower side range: 3.49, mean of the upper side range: 3.37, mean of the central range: 3.55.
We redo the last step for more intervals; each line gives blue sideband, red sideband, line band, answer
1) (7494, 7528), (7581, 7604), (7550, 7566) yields -0.6 Ang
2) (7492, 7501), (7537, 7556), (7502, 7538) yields -0.3 Ang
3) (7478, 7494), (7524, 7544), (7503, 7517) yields -0.2 Ang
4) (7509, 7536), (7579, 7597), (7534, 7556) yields -0.2 Ang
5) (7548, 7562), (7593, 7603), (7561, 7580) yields -0.7 Ang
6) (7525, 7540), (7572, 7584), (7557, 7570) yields -0.4 Ang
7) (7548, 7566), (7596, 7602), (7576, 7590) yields 0.2 Ang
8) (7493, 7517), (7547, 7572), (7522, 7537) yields 0.1 Ang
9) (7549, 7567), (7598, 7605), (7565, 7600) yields 0.1 Ang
